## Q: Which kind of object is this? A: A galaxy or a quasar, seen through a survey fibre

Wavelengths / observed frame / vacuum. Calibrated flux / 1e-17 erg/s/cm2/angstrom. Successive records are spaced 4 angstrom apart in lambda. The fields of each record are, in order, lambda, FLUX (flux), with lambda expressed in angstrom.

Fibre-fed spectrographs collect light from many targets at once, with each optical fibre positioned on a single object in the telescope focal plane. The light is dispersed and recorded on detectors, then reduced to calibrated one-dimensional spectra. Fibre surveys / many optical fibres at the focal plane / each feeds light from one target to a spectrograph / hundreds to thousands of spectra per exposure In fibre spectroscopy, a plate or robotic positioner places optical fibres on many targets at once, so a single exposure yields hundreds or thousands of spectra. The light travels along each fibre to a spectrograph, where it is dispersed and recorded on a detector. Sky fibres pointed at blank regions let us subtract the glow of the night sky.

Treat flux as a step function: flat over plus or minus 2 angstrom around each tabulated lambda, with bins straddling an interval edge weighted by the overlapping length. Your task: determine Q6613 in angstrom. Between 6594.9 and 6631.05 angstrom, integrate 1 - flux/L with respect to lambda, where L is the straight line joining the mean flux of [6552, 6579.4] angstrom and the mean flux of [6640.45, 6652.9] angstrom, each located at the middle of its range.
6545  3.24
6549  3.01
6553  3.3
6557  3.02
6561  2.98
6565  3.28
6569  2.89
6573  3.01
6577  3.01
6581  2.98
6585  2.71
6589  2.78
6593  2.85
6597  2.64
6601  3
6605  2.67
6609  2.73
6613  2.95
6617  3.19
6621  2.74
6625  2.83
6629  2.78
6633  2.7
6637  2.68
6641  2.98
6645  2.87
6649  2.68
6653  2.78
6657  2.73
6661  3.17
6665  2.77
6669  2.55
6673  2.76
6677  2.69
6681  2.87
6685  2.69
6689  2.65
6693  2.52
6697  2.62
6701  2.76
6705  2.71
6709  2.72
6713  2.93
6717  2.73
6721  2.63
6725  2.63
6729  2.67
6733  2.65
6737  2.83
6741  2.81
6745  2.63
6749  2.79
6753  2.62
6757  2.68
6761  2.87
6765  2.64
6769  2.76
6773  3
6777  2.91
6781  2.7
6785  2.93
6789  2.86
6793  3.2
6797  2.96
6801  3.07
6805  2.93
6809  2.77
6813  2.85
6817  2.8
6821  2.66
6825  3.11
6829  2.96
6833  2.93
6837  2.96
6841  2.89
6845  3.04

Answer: 1.0 angstrom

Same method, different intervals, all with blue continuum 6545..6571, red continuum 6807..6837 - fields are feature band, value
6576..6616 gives 2.9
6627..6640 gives 1.2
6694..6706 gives 1.2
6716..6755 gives 3.3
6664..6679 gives 1.6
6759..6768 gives 0.5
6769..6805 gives -0.5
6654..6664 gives 0.3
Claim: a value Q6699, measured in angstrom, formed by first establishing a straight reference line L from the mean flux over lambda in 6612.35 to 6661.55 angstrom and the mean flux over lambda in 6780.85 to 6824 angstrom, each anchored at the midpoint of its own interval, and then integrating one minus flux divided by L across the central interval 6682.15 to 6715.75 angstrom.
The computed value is 1.8 angstrom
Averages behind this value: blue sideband 2.84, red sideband 2.9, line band 2.7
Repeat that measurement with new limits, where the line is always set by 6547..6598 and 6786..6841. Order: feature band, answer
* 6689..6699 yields 1.2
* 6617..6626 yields 0.3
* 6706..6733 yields 2.1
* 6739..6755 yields 1.2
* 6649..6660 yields 0.6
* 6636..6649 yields 0.5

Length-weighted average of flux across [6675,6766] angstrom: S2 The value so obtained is 2.71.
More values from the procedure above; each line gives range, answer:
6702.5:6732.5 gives 2.71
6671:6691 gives 2.73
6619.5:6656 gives 2.78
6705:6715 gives 2.8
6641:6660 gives 2.81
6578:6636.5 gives 2.82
